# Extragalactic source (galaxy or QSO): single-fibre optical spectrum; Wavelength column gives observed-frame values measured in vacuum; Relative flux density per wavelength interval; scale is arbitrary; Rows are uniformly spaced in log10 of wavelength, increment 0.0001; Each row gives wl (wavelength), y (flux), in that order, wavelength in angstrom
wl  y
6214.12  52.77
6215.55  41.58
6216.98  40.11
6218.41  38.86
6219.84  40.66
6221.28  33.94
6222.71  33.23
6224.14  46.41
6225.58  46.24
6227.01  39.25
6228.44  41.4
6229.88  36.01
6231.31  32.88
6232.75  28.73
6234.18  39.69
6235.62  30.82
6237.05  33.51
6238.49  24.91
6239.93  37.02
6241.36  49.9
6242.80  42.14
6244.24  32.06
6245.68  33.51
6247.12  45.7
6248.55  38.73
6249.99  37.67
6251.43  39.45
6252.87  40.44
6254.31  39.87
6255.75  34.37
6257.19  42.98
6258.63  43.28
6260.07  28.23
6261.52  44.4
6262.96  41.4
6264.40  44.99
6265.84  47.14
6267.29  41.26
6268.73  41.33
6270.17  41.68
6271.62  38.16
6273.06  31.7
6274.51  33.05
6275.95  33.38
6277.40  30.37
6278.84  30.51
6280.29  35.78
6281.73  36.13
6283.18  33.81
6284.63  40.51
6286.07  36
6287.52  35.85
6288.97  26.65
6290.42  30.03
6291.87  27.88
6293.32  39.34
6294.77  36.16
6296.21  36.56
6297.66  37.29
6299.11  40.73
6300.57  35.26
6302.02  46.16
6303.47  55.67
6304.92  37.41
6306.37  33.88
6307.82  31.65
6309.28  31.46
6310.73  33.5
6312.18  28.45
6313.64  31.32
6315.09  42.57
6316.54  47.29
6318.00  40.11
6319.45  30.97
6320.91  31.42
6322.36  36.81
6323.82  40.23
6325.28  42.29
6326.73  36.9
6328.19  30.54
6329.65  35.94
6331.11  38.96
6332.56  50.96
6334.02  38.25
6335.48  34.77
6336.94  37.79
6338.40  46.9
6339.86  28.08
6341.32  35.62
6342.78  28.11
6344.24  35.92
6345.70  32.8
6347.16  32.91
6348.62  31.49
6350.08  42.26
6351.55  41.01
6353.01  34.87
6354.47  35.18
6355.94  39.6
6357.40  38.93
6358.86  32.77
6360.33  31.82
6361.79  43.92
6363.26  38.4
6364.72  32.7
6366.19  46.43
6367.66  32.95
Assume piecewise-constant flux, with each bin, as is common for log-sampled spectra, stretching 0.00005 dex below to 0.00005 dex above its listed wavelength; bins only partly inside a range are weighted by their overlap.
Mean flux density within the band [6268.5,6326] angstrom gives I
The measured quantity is 36.2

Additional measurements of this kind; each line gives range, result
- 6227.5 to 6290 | 37.1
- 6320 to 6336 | 37.9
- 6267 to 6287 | 35.9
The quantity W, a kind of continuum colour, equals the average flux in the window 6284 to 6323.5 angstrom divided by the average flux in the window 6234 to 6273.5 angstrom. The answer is 0.94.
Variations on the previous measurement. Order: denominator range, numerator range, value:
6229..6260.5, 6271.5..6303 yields 0.95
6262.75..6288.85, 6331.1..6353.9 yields 0.99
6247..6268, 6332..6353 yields 0.91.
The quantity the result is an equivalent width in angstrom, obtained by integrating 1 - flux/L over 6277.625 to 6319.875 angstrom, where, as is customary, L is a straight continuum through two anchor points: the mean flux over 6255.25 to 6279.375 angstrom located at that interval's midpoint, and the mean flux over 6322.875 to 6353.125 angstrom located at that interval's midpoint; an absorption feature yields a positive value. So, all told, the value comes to 1.7 angstrom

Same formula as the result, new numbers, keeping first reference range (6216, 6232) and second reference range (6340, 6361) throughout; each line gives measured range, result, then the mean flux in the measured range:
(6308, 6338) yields -0.95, 37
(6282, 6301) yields 0.93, 35.1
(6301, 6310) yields -0.68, 39.2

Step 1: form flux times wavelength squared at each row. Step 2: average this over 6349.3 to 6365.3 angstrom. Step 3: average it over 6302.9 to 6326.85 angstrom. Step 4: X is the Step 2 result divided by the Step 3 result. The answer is 1.0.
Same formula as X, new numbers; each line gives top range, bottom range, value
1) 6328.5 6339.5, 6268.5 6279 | 1.16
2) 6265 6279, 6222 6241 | 1.03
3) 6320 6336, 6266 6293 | 1.10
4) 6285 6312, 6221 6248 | 0.99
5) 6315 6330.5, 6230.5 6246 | 1.10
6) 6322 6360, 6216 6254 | 1.01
